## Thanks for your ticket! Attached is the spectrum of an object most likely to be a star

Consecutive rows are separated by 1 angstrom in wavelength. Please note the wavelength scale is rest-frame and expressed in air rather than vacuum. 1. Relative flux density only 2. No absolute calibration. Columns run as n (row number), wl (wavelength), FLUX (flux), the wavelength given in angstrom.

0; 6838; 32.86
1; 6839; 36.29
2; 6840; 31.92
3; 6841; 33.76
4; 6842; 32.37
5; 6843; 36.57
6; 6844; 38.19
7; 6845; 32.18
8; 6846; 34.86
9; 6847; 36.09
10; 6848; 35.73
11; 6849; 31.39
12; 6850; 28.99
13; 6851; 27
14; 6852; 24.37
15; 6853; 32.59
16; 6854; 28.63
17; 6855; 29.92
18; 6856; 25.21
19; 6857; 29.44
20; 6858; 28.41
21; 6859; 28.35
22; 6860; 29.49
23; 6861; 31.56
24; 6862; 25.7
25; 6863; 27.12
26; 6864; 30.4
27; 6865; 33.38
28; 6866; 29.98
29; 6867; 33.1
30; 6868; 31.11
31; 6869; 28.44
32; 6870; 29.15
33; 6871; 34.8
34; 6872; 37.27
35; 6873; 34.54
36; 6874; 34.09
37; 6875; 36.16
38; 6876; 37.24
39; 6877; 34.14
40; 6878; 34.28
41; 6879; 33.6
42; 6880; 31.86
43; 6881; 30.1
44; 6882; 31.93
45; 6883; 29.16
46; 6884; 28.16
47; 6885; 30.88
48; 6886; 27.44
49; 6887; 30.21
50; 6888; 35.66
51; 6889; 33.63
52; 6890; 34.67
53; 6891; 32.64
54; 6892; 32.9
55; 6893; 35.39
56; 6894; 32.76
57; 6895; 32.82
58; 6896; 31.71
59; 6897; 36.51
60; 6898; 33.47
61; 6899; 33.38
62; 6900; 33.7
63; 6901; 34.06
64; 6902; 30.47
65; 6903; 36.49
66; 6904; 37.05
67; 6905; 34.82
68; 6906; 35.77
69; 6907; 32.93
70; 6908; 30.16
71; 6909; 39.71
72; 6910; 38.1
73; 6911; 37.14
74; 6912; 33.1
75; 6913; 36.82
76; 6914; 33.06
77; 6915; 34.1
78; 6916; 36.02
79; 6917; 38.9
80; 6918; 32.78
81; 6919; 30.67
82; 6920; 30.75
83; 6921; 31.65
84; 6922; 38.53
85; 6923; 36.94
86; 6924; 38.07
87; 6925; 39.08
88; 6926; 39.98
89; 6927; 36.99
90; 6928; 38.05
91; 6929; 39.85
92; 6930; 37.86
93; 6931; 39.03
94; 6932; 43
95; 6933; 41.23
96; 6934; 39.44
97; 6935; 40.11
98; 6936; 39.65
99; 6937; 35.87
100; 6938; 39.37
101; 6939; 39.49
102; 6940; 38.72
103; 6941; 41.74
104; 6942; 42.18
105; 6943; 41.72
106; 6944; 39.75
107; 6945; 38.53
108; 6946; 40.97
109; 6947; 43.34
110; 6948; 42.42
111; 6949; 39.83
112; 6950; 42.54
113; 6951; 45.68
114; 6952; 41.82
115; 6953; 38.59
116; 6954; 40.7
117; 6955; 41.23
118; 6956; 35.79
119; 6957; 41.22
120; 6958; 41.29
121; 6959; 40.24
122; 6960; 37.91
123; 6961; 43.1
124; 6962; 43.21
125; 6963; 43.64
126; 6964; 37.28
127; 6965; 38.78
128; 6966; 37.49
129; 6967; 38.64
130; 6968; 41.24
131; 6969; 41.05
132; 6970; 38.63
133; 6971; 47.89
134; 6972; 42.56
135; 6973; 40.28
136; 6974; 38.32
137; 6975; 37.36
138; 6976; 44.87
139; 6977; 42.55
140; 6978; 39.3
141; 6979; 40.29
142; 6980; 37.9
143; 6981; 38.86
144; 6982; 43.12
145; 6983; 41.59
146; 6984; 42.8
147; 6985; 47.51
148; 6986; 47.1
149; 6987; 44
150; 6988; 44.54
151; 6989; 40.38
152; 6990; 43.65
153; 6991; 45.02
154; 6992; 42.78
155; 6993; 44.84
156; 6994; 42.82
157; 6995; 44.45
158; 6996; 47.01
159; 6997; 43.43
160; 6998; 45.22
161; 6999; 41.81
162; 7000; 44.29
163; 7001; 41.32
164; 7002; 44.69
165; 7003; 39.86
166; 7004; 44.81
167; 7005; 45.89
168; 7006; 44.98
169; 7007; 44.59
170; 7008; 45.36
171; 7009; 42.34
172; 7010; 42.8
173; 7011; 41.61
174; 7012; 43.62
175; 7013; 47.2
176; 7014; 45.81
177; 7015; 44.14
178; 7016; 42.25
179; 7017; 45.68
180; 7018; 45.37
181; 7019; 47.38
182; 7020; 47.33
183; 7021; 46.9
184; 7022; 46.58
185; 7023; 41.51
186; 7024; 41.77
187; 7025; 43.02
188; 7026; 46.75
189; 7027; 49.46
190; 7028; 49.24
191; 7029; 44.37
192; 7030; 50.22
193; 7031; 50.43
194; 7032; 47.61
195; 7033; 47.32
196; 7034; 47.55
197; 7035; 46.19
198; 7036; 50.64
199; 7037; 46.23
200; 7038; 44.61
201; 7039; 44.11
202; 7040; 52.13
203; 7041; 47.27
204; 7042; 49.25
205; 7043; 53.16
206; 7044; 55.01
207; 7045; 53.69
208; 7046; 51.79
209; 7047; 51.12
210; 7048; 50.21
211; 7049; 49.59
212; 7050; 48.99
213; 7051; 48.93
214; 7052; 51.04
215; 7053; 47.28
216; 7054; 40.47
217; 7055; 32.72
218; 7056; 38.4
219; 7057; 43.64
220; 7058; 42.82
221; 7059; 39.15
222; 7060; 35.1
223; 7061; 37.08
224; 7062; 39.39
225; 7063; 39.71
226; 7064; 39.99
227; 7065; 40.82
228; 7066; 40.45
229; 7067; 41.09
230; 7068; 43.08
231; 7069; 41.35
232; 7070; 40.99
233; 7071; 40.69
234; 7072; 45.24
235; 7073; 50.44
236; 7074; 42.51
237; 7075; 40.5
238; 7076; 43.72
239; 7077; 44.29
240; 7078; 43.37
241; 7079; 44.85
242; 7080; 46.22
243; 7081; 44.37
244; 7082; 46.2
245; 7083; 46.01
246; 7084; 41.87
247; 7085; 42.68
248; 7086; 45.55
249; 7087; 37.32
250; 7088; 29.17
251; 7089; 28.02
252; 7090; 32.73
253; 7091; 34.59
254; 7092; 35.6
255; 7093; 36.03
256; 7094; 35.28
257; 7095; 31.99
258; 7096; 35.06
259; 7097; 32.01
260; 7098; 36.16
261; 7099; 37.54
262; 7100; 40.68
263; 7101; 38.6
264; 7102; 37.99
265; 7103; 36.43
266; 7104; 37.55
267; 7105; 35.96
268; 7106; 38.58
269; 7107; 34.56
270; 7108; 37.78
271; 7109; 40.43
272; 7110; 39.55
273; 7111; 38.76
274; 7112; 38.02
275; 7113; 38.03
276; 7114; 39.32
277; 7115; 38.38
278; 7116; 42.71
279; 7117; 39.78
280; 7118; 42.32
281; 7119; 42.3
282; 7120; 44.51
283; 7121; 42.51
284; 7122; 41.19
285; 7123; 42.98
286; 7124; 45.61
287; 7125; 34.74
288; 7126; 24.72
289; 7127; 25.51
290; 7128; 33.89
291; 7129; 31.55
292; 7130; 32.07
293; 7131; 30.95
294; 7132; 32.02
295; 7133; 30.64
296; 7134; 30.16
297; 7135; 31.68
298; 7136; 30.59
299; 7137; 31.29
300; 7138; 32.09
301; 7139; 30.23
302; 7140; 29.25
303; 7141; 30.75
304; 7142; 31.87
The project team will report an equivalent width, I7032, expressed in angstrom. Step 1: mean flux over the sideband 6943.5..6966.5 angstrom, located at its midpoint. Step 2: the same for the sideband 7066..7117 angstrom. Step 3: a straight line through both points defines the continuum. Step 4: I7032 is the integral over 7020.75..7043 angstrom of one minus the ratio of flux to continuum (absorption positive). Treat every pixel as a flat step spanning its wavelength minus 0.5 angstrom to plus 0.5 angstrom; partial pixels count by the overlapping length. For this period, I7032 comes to -3.98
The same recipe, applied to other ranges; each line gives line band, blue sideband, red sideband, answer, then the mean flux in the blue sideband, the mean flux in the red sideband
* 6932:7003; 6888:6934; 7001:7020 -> -1.78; 35.5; 44.4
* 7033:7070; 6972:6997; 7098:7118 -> -4.31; 42.6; 38.5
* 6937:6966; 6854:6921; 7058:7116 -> -4.84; 32.7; 39.3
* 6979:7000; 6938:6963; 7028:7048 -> 0.57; 40.9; 49.1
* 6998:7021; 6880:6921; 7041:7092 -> -2.61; 33.5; 43.1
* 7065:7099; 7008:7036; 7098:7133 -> 0.45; 45.8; 37.5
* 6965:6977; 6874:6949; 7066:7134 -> -1.32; 35.8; 38.6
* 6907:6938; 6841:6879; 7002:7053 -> 0.47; 31.7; 46.9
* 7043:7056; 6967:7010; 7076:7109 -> -2.57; 42.8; 38.4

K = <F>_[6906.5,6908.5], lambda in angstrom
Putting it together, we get 31.5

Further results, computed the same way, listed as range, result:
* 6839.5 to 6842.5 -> 32.7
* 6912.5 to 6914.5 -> 34.9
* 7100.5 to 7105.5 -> 37.3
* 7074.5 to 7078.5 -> 43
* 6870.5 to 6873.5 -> 35.5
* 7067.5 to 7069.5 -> 42.2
